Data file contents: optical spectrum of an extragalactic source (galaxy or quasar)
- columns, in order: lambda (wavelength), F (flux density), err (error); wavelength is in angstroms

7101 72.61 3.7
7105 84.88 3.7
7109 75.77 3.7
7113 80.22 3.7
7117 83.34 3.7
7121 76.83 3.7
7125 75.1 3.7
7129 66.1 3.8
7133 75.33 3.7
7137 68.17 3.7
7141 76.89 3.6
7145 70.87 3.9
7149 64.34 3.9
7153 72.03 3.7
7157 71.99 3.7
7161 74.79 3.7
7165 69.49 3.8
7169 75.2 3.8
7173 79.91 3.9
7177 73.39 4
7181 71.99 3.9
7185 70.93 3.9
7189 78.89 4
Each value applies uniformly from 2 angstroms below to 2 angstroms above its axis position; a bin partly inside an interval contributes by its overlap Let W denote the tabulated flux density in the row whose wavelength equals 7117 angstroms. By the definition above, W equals 83.34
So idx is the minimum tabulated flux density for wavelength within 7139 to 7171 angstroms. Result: 64.34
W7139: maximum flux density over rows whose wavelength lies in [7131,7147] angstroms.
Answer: 76.89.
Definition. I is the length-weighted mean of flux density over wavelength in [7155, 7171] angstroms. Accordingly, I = 72.9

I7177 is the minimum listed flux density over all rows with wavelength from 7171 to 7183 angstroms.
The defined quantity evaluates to 71.99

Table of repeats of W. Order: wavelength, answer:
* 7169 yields 75.2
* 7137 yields 68.17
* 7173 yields 79.91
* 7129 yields 66.1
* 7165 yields 69.49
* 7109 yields 75.77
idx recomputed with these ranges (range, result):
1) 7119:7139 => 66.1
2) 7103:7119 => 75.77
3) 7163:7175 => 69.49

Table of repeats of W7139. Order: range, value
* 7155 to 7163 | 74.79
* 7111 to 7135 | 83.34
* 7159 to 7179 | 79.91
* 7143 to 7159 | 72.03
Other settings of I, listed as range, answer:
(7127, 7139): 69.9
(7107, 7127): 78.3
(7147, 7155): 68.2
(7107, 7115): 78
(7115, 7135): 75.3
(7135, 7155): 70.5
